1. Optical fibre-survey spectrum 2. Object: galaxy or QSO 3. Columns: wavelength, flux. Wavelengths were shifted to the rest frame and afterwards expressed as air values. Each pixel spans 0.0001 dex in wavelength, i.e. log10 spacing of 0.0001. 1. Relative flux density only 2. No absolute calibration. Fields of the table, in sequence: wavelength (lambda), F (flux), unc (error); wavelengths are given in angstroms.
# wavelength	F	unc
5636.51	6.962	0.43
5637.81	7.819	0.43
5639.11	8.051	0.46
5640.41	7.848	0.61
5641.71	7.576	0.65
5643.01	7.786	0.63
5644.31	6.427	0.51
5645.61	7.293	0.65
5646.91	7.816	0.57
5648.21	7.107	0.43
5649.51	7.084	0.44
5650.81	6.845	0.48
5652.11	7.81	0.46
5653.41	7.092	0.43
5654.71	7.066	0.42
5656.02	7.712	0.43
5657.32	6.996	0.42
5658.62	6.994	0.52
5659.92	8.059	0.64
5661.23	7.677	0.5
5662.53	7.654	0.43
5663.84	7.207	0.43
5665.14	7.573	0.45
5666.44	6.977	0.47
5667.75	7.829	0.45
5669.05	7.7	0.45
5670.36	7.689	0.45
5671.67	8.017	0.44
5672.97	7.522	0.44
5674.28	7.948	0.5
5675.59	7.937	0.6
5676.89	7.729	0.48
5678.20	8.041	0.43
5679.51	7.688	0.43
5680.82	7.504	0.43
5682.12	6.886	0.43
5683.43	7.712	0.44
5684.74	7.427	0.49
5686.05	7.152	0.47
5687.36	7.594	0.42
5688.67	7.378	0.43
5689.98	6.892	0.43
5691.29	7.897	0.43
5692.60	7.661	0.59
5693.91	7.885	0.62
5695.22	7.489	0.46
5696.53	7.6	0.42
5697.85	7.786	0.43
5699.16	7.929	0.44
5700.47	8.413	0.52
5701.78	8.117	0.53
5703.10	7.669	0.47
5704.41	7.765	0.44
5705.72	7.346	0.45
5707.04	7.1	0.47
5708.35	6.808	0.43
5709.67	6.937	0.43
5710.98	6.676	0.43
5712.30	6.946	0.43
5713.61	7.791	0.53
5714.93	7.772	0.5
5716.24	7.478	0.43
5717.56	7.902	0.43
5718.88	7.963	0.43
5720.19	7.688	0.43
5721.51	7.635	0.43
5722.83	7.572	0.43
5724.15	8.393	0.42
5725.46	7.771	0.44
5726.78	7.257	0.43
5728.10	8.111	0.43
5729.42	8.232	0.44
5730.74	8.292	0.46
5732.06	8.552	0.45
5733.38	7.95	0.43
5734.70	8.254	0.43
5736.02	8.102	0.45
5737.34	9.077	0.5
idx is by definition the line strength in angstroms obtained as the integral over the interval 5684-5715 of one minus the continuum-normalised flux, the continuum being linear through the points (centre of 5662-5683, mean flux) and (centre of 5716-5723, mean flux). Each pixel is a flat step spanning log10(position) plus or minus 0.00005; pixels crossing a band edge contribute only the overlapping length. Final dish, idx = 0.7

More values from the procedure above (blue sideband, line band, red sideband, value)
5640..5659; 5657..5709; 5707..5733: -0.81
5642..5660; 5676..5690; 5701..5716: -0.31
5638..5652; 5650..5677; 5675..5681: 0.40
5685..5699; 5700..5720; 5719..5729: 0.47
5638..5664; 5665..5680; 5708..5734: -0.45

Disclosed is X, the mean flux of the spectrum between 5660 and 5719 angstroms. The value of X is 7.57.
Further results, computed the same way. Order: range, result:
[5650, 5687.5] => 7.52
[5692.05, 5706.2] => 7.8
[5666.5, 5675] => 7.72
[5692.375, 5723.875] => 7.59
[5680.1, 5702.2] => 7.6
